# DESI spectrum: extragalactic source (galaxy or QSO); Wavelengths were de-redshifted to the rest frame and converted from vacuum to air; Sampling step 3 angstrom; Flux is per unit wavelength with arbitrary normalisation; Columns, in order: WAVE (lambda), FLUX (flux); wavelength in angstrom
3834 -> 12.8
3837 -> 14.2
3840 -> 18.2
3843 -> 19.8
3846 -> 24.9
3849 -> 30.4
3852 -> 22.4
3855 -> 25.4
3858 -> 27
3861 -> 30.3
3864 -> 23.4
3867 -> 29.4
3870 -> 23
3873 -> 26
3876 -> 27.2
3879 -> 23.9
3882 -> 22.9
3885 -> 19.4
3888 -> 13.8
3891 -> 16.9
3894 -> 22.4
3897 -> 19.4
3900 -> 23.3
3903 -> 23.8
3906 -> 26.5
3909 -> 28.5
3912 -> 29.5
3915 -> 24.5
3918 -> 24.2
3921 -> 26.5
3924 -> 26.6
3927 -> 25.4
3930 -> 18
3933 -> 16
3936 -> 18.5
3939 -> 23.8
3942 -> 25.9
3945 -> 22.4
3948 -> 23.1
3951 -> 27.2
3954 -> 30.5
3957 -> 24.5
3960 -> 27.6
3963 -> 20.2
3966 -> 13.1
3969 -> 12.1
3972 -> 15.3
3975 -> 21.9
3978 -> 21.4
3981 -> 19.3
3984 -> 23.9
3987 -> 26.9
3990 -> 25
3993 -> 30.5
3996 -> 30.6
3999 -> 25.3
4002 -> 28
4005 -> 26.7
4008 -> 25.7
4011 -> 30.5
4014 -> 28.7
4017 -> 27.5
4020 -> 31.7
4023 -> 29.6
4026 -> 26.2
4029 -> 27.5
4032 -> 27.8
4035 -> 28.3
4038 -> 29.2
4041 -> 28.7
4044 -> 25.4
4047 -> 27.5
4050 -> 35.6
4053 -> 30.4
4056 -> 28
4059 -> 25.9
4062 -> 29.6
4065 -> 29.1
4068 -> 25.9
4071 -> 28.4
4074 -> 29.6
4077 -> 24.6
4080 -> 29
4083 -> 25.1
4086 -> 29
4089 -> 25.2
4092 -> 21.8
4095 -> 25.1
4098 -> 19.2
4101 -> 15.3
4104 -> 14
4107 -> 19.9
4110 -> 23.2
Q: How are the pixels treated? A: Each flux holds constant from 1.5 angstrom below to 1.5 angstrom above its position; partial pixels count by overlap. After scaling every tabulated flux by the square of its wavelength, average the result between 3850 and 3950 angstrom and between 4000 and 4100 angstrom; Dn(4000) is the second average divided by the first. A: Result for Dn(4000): 1.25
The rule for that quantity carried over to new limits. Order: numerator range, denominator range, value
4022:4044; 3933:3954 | 1.25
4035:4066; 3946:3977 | 1.40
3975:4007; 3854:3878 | 1.03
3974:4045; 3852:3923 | 1.19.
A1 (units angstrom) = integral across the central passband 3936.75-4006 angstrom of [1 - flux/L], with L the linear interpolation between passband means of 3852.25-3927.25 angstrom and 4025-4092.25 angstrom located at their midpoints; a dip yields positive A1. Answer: 6.4 angstrom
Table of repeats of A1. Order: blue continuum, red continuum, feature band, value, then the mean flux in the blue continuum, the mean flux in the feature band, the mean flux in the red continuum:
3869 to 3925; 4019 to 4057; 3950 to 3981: 5.8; 23.6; 21.2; 28.9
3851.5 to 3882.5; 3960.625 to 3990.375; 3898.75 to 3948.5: -2.6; 25.7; 23.9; 19.9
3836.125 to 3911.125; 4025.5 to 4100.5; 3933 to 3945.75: 1.5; 23.4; 21.9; 27.1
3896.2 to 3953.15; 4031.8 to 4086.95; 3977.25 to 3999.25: 0.4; 24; 25.5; 28.3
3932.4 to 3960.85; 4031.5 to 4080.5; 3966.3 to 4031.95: 2.5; 24.1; 25.3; 28.4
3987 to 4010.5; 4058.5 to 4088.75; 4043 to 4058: -1.0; 27.5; 29.4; 27.6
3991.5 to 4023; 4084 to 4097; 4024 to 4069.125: -2.5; 28.6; 28.4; 25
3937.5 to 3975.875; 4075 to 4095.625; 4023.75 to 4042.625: -2.9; 22.1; 28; 25.8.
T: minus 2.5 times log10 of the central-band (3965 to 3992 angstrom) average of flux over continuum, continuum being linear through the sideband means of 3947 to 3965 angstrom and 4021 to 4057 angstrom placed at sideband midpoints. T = 0.28 mag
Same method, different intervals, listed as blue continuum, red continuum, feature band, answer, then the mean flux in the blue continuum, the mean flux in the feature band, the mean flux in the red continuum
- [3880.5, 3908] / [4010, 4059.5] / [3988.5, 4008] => -0.030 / 21.1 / 27.5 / 28.8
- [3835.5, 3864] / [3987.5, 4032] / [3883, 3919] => 0.110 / 23.6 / 22.7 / 28.1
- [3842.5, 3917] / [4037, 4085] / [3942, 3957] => 0.004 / 24.2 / 25.7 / 28.2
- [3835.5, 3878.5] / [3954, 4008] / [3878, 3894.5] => 0.226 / 24.4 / 19.6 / 23.4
